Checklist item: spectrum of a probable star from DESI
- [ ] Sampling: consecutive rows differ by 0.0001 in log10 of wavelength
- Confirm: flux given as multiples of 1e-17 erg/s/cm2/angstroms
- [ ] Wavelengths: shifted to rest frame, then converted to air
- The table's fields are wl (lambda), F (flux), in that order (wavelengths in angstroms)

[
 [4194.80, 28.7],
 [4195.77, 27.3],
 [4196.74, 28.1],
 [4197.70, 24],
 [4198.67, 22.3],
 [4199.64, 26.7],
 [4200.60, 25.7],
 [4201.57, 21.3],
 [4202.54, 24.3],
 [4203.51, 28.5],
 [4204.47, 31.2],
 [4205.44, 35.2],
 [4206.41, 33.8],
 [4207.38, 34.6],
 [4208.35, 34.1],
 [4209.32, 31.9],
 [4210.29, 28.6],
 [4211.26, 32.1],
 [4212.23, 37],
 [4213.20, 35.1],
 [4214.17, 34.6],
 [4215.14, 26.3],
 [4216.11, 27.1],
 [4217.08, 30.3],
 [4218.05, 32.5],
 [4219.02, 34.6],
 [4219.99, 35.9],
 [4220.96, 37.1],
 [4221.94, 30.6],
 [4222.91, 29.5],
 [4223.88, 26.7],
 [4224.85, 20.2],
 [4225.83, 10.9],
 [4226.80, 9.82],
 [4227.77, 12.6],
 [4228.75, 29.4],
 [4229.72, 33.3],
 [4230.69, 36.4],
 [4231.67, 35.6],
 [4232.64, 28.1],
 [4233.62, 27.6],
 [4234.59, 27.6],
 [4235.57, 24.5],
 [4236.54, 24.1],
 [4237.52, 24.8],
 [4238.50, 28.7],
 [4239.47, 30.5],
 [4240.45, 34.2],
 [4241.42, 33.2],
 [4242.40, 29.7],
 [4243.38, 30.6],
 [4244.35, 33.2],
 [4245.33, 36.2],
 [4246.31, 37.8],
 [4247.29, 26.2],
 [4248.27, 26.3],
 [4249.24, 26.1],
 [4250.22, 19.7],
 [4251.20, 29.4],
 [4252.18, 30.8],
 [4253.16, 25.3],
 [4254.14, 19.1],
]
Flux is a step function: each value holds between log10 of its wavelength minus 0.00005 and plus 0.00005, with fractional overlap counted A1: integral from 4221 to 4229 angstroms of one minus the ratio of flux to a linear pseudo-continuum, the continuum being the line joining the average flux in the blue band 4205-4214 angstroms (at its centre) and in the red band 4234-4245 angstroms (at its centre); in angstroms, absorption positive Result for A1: 2.4 angstroms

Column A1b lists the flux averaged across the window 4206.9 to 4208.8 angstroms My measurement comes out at 34.3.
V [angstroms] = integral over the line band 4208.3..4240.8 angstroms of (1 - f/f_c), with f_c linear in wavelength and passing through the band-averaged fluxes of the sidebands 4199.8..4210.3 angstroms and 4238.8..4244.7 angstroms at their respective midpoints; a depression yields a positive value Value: 2.2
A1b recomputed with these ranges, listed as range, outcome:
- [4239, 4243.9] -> 31.7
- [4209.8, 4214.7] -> 33.4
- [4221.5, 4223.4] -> 30.1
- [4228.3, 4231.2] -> 33.1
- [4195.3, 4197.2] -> 27.6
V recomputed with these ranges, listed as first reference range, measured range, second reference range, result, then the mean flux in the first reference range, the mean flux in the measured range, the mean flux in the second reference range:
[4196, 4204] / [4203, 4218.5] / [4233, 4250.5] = -3.5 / 25.2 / 32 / 29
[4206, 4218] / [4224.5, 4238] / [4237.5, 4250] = 2.8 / 32.1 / 24.7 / 30.6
